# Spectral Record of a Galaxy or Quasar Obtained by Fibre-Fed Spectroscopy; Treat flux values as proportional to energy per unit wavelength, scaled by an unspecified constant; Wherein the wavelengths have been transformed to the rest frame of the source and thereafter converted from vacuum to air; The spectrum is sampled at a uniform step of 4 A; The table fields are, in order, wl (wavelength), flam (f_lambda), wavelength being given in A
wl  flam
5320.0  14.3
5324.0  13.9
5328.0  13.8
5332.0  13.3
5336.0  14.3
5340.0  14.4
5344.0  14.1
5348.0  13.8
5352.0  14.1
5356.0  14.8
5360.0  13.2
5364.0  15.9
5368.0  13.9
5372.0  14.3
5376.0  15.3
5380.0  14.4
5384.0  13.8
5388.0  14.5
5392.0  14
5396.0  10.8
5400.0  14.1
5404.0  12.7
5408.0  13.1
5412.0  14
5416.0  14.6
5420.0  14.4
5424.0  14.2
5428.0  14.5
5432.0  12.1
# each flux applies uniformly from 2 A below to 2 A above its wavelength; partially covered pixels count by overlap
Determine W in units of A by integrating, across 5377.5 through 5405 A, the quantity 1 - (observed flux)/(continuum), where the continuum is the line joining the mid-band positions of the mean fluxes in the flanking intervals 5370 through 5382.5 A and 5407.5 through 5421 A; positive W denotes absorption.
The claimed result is 1.70 A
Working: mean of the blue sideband 14.6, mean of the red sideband 14.1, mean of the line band 13.5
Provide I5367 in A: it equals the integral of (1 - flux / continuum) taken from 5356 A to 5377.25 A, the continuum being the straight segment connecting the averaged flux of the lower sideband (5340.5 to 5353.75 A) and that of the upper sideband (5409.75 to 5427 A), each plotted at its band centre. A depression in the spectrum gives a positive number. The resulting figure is -0.61 A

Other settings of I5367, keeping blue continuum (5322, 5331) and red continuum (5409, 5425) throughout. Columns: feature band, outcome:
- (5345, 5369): -0.6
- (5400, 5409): 0.7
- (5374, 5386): -0.4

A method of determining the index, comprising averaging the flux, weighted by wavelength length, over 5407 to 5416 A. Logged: 13.8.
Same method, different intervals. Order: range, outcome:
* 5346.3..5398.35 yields 14.1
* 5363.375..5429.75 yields 14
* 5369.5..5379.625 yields 14.7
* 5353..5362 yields 14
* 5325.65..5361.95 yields 14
